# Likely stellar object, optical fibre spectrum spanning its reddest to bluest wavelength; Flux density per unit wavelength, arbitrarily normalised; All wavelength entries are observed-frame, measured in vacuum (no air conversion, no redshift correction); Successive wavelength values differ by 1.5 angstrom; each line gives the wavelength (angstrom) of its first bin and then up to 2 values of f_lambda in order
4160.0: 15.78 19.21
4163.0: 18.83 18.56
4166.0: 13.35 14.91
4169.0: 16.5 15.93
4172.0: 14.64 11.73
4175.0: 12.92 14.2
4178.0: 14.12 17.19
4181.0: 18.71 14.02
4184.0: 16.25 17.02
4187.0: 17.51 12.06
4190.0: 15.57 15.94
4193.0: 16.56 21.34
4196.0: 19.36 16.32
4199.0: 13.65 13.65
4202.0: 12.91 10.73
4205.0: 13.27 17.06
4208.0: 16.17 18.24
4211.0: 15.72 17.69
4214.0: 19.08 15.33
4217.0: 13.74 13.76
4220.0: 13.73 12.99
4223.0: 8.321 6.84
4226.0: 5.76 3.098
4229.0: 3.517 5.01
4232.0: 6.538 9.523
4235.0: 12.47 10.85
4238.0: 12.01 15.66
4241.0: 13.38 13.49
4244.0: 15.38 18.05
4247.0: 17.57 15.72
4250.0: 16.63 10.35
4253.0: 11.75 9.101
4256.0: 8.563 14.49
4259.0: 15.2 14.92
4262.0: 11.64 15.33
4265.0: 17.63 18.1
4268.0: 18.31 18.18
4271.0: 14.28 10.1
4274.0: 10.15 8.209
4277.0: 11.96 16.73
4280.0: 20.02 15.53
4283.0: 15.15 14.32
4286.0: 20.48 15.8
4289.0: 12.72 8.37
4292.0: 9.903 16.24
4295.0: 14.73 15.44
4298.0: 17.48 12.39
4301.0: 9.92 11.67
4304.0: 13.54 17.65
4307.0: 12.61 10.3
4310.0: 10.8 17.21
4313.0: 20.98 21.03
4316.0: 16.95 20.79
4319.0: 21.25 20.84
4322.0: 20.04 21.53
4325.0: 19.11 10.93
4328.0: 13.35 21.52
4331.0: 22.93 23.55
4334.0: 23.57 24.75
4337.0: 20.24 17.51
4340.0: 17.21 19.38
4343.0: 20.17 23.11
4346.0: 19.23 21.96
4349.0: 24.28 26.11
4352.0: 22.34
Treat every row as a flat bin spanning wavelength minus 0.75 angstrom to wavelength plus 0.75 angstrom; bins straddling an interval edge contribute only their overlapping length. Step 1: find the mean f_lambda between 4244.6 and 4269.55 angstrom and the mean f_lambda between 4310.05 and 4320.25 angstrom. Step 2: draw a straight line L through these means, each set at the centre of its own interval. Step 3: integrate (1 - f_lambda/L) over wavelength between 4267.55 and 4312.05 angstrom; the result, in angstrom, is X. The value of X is 8.2 angstrom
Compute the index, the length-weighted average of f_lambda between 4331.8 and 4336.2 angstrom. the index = 24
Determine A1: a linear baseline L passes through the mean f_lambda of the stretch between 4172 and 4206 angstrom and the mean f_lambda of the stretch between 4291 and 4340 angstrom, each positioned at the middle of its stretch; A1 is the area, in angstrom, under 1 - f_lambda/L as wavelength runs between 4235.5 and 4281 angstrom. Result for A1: 6.05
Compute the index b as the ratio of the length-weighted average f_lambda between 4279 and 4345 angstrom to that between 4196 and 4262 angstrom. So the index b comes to 1.33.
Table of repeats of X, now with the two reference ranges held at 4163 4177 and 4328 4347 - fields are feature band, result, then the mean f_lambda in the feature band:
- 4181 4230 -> 6.4 angstrom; 14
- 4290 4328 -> 8.0 angstrom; 15.7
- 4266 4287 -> 4.1 angstrom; 15.1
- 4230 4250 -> 5.1 angstrom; 13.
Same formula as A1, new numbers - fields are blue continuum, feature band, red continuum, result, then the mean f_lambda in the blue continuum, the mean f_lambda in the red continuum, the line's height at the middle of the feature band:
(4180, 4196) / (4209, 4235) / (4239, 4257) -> 7.0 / 16.6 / 13.8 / 15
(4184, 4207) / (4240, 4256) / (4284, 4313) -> 0.9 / 15.5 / 13.9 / 14.7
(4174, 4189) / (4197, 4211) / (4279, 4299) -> 0.6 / 15.4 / 15.1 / 15.3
